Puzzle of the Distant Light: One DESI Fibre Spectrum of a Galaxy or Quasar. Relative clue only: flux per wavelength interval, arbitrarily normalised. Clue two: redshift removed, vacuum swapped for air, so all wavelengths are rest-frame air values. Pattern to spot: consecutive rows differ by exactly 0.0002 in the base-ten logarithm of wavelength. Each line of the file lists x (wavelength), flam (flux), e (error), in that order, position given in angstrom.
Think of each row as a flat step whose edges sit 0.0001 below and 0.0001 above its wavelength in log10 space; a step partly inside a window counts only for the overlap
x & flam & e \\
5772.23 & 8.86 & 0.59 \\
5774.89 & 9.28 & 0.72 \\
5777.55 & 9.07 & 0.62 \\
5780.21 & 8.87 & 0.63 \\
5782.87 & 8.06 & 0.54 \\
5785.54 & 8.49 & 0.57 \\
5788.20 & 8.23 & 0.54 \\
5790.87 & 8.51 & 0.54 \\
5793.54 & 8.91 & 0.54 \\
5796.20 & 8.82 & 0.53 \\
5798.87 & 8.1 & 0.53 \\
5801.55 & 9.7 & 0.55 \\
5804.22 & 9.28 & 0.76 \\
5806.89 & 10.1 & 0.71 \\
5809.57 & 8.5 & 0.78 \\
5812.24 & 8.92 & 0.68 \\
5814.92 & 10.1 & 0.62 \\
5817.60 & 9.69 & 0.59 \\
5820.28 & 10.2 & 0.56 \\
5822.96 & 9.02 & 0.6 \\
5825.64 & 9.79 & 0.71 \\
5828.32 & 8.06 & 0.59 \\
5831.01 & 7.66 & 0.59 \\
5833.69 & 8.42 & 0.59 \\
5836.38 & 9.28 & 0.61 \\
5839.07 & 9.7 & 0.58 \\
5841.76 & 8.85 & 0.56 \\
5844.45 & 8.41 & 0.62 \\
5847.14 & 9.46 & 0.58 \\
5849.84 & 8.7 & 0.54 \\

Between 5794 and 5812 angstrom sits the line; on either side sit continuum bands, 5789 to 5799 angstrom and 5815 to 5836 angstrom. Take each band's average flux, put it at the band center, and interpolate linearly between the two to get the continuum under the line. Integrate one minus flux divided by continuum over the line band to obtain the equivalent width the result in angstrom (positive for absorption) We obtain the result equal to -0.6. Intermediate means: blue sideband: 8.63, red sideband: 9.06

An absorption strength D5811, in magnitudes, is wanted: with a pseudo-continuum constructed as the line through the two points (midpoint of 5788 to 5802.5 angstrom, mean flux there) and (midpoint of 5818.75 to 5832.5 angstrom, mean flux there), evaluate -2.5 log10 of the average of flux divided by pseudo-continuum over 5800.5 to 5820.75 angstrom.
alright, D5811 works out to -0.08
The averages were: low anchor 8.72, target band 9.53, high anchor 8.95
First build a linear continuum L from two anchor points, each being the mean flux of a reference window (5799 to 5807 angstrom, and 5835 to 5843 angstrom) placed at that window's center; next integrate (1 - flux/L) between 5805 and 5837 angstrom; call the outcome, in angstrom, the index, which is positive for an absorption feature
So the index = 0.64 angstrom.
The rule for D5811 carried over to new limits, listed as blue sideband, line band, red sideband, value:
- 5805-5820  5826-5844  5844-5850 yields 0.052 mag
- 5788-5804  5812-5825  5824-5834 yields -0.126 mag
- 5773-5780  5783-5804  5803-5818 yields 0.071 mag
